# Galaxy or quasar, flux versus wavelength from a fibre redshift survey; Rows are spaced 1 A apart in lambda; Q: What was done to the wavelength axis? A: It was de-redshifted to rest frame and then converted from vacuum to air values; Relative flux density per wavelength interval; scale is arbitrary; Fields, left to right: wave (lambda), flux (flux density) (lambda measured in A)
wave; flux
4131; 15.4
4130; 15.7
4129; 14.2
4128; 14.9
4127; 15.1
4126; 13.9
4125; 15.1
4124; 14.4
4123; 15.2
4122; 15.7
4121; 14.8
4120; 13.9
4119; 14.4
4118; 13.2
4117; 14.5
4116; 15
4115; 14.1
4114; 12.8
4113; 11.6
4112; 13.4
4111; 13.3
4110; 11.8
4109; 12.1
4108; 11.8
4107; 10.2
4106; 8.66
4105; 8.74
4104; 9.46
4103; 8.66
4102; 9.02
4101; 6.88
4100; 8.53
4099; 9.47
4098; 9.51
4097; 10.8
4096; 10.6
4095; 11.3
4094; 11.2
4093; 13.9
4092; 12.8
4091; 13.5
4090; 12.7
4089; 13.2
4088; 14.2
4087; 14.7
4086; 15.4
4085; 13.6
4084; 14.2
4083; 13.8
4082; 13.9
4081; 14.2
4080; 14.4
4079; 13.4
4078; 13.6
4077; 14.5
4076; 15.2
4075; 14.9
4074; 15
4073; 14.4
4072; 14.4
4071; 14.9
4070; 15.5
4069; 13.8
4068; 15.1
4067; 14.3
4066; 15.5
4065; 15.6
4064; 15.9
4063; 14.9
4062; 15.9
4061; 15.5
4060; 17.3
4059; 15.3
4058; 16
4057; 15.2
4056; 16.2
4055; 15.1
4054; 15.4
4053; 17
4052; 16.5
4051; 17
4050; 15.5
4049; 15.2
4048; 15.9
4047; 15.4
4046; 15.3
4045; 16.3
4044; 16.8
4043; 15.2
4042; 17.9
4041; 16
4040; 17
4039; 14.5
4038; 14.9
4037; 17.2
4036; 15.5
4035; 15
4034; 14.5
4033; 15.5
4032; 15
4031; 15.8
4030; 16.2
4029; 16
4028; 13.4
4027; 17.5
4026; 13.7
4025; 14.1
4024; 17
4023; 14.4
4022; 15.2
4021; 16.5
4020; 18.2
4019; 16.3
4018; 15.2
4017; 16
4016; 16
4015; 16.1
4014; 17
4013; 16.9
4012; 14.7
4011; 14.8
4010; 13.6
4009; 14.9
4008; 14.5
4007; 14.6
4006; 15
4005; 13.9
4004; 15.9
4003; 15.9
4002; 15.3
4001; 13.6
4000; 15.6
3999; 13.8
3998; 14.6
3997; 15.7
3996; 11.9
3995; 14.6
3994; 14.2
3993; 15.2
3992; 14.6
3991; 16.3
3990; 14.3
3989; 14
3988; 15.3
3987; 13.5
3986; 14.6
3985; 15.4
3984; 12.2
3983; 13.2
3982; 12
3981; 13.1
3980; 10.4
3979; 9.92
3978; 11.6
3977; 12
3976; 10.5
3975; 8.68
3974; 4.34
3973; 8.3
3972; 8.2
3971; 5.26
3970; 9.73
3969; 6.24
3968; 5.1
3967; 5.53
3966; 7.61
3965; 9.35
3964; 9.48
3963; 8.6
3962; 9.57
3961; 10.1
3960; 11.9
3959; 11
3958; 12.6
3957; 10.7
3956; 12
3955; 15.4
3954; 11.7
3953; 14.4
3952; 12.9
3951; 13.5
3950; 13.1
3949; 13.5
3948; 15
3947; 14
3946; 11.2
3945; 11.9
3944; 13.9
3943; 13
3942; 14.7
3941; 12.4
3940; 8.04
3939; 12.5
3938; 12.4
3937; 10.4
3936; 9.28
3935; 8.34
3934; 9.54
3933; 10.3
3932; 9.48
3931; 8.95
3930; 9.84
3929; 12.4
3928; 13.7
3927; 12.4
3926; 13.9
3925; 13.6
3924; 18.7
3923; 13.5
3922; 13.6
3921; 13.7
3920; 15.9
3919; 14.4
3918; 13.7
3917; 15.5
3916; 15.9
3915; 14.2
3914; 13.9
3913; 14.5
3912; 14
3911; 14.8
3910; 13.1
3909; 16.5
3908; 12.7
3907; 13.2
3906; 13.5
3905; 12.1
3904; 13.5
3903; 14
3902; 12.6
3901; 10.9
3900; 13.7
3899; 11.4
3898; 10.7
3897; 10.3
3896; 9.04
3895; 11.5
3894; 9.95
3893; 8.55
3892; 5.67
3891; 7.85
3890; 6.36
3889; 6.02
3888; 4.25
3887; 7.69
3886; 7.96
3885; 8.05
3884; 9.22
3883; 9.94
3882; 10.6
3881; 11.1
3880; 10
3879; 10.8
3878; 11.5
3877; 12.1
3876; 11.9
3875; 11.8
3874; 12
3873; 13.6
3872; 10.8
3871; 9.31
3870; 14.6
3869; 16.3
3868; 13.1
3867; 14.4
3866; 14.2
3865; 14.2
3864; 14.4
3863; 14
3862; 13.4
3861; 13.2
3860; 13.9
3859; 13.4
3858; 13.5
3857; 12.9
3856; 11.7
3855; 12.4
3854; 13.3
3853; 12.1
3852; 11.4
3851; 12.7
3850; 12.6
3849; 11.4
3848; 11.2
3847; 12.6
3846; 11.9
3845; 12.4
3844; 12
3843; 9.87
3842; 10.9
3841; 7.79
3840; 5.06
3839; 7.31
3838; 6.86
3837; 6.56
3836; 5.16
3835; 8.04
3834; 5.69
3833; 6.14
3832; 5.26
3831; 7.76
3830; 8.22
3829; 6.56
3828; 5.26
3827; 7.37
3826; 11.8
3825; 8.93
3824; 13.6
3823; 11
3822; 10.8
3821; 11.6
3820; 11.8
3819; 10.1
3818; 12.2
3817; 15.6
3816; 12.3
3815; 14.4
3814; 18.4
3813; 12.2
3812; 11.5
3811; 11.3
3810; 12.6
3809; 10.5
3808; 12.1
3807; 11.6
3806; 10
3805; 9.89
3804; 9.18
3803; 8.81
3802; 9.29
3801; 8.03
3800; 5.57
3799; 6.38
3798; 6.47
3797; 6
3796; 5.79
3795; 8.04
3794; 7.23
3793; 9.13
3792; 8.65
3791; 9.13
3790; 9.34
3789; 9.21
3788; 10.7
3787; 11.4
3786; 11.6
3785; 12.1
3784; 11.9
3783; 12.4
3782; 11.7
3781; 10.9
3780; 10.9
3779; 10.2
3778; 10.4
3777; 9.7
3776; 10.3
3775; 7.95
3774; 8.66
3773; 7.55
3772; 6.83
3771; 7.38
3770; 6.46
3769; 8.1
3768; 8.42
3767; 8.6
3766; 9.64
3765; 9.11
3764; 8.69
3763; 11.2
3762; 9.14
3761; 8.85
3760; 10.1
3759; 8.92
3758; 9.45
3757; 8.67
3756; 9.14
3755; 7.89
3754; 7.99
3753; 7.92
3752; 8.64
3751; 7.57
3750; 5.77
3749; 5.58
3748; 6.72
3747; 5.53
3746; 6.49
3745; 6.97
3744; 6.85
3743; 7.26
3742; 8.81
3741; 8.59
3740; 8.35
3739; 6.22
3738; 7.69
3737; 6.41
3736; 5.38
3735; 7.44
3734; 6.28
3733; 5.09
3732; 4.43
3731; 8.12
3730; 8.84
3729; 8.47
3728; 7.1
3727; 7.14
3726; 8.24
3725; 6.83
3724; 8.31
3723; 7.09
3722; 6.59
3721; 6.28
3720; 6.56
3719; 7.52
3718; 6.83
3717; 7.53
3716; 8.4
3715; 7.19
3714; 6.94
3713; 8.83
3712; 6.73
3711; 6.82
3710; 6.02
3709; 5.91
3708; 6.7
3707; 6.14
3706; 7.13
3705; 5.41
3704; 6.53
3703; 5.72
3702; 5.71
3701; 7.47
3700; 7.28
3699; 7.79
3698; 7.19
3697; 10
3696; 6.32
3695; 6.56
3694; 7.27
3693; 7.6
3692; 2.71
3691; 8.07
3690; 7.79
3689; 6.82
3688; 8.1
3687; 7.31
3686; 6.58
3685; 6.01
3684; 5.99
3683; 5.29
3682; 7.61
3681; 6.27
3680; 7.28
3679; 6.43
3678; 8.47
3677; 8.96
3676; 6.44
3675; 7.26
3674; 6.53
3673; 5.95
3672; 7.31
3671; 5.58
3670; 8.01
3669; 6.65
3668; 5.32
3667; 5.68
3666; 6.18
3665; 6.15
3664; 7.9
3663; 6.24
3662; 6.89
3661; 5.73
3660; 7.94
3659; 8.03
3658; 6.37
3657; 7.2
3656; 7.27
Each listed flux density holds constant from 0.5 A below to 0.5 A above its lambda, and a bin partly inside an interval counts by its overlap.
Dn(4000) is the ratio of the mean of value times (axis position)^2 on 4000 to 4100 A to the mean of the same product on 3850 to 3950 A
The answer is 1.33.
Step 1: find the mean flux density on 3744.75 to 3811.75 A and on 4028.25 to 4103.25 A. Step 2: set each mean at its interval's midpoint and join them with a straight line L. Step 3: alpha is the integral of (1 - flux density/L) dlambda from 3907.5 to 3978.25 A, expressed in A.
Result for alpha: 1.6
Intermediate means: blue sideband 8.95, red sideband 14.4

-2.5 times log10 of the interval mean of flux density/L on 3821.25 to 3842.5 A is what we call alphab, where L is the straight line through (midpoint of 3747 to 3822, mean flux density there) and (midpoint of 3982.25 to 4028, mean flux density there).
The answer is 0.32 mag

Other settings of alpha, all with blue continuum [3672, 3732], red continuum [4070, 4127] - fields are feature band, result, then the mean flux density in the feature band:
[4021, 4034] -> -3.8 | 15.3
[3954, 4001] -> -1.7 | 11.5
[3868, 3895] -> -1.0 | 10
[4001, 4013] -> -3.5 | 14.9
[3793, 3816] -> -3.4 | 9.83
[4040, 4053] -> -4.3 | 16.2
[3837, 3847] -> -0.3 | 9.37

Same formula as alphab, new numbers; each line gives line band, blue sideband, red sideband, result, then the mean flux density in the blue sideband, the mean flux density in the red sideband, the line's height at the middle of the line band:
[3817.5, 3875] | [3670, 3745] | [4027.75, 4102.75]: -0.101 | 6.99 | 14.5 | 9.88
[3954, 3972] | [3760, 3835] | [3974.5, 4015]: 0.366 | 9.63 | 14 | 13.3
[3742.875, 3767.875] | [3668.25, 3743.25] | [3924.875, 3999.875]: -0.030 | 6.99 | 11.6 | 7.89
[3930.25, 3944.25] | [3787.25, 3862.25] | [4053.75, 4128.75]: 0.065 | 10.1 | 13.5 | 11.5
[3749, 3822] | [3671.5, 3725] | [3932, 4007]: -0.130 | 6.93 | 11.9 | 8.55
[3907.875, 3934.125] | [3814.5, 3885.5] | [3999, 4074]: -0.067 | 11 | 15.5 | 12.7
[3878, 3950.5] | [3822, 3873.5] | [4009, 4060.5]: 0.076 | 10.8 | 15.8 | 12.6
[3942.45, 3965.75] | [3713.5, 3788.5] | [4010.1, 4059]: 0.129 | 8.23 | 15.8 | 13.6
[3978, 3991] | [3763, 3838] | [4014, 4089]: 0.048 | 9.51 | 15.4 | 13.8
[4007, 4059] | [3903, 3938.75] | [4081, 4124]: -0.238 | 13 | 12.3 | 12.6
